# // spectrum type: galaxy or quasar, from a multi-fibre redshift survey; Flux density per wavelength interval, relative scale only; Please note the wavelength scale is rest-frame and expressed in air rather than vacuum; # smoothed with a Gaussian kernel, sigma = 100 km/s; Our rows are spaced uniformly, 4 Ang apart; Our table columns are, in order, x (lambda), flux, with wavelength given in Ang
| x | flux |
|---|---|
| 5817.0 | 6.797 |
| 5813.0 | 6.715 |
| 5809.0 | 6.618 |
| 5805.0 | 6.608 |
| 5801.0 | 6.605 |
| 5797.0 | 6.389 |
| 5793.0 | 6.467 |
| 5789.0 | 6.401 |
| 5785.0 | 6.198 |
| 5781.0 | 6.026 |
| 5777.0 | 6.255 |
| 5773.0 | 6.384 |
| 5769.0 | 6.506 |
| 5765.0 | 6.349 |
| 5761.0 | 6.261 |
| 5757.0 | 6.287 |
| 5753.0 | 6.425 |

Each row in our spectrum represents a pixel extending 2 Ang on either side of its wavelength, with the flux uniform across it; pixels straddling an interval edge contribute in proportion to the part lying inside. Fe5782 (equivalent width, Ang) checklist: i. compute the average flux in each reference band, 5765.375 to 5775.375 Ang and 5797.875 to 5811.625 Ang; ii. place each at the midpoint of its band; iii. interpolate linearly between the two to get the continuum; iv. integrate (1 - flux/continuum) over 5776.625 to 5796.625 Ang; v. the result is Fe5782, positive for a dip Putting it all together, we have 0.69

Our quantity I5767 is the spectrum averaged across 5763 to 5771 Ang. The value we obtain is 6.43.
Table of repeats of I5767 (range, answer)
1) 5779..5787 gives 6.11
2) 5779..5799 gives 6.3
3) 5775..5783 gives 6.14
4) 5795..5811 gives 6.56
